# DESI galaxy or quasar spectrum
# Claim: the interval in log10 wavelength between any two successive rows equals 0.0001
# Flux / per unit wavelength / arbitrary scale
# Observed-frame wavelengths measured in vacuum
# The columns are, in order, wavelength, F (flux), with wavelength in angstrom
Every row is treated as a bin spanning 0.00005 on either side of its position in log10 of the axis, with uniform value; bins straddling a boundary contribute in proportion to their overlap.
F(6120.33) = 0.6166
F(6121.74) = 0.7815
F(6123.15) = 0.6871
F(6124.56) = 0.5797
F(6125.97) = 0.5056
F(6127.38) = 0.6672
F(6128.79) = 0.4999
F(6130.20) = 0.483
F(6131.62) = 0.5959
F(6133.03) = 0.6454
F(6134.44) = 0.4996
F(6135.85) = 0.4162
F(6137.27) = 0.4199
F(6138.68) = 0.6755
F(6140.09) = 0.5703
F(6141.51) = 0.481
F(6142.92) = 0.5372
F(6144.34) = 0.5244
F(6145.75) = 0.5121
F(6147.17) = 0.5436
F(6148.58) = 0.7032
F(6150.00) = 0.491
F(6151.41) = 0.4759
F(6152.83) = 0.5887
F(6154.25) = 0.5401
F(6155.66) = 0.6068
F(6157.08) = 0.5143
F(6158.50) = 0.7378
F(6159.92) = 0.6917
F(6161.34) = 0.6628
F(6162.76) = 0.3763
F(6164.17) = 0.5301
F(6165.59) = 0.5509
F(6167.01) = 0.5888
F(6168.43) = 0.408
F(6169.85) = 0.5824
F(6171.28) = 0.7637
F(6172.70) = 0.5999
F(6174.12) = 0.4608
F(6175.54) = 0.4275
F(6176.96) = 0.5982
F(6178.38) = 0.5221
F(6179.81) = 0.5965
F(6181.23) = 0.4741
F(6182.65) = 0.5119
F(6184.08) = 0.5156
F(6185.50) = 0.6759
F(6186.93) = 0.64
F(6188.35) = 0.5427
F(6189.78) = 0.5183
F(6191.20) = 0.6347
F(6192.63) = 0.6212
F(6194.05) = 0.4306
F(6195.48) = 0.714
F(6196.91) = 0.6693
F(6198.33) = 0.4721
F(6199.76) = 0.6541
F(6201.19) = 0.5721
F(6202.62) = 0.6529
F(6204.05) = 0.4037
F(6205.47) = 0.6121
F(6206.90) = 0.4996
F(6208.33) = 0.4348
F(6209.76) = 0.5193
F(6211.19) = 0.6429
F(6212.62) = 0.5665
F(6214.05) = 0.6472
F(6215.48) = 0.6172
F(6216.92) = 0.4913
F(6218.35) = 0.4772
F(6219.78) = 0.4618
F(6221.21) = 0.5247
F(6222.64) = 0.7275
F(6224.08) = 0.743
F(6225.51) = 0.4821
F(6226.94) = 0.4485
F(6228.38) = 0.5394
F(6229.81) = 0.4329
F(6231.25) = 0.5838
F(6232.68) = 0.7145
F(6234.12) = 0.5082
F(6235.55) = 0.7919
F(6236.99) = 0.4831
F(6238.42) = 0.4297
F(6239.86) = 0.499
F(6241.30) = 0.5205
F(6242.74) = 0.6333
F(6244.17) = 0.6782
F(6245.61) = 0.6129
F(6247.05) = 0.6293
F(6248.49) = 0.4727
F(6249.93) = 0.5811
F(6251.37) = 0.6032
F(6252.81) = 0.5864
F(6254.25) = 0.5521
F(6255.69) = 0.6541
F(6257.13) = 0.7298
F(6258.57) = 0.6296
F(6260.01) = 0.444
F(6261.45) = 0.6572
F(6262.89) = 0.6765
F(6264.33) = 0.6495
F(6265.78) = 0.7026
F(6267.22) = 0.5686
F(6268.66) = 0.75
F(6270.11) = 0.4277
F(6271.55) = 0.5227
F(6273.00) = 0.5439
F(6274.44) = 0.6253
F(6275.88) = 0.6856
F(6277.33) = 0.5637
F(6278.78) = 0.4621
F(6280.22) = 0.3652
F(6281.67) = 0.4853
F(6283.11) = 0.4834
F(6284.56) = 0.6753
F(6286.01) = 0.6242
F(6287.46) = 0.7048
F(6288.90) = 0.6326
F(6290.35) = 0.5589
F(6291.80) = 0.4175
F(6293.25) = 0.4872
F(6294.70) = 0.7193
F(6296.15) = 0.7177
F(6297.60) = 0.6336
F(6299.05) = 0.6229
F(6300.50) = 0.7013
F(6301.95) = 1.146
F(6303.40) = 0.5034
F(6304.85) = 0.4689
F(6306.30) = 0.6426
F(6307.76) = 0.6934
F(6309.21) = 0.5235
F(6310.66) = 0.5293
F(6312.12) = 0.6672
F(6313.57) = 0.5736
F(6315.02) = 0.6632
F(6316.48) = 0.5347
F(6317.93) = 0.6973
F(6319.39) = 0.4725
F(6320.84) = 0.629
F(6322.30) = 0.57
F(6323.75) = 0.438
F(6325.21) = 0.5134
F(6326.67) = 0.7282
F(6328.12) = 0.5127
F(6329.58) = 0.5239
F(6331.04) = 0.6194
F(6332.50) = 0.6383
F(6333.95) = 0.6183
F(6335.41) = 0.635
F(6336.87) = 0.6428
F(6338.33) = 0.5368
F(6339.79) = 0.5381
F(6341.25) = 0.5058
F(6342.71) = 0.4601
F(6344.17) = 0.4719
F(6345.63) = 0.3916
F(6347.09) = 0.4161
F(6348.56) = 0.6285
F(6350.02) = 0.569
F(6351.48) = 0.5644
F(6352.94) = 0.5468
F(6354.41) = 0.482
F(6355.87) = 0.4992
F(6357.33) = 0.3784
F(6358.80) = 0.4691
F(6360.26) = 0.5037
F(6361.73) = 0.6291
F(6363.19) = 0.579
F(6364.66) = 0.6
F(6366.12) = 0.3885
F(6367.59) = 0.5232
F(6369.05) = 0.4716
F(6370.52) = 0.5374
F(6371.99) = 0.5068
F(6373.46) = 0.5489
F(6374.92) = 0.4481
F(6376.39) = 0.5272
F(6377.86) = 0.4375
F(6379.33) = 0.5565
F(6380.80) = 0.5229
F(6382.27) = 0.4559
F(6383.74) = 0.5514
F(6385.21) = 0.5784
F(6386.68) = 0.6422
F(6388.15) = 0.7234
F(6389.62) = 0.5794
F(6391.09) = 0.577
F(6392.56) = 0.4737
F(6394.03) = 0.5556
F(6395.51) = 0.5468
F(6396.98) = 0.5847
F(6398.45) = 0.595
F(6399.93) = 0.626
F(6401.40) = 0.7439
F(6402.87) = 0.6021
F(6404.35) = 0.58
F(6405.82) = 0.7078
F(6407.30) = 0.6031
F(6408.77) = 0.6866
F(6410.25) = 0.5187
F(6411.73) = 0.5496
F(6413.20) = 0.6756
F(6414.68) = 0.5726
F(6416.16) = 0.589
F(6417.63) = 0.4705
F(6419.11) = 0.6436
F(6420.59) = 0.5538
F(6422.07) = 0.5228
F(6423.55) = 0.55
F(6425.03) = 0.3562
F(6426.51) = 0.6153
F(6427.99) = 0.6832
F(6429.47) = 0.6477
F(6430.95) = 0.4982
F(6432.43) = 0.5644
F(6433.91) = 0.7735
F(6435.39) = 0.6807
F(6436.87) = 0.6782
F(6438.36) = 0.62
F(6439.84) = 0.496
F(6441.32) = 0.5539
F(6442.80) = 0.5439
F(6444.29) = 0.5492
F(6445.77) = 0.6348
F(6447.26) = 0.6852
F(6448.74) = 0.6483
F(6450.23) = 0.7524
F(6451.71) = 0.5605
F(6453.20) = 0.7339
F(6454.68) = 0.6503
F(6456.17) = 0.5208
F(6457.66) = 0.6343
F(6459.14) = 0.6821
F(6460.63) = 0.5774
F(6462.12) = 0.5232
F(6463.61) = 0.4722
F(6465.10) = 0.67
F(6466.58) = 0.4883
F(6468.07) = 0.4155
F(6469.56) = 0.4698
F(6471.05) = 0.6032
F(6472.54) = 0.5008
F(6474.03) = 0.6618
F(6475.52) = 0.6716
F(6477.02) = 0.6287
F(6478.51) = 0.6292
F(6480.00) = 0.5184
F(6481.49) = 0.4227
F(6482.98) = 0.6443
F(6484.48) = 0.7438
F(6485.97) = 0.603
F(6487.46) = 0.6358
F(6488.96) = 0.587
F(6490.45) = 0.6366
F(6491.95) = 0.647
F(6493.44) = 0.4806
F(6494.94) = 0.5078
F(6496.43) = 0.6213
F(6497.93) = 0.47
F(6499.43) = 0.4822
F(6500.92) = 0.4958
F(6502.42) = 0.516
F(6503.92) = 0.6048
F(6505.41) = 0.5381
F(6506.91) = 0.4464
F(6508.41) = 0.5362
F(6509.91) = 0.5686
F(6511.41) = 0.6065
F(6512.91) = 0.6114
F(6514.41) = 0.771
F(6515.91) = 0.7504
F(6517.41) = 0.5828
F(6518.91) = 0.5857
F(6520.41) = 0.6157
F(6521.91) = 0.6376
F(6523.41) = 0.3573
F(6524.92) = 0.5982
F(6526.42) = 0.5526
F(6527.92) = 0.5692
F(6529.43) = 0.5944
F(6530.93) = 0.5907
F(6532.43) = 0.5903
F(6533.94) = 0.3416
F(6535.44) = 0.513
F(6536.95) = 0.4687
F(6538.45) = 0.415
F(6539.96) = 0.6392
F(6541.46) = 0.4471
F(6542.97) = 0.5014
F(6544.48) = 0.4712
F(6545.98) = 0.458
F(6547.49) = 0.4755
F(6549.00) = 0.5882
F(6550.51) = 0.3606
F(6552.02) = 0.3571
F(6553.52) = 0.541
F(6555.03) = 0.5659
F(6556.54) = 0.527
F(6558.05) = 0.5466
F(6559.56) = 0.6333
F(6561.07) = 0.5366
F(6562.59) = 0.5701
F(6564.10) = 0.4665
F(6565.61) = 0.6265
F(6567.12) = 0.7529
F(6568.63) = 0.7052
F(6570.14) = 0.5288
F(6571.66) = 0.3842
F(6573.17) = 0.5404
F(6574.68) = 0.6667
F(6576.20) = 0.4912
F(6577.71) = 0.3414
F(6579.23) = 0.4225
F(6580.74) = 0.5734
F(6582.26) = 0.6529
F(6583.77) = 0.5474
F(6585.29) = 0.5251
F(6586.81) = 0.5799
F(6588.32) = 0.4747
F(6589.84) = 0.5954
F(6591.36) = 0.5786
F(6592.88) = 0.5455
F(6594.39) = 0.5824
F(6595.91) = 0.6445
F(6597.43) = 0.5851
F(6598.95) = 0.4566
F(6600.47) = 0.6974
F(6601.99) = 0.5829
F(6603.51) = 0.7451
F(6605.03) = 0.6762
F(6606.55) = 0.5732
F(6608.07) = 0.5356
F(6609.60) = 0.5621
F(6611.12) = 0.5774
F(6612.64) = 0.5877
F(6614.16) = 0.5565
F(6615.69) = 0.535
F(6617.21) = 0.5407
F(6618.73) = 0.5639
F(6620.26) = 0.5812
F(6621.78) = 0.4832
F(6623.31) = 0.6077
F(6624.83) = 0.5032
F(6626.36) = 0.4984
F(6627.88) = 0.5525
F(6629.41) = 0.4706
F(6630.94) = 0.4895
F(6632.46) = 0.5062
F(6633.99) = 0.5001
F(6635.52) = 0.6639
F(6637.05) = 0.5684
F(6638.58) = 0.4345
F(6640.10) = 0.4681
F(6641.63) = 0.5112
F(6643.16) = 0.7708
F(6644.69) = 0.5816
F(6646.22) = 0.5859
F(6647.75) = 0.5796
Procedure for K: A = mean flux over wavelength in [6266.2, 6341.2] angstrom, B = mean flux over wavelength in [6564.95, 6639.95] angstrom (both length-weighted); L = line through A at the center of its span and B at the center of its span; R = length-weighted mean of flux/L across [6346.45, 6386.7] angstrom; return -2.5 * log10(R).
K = 0.13 mag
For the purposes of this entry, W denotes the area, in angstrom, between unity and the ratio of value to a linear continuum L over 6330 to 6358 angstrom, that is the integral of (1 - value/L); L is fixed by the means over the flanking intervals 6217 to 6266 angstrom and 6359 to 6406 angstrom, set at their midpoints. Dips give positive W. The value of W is 1.48 angstrom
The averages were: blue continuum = 0.582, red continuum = 0.557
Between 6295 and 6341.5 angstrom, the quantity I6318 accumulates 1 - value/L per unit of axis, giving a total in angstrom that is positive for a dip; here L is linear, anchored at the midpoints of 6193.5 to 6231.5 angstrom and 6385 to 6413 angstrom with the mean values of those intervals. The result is -2.0 angstrom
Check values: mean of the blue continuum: 0.556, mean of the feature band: 0.61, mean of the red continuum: 0.606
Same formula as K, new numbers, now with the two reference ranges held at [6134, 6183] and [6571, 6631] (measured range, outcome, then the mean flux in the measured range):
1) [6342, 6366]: 0.086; 0.509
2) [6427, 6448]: -0.118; 0.615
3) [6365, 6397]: 0.036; 0.533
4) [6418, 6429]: -0.015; 0.559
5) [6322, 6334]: -0.040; 0.572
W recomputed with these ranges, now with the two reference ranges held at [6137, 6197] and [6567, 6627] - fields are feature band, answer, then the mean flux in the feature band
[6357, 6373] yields 1.5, 0.512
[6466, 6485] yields -0.2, 0.568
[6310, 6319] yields -0.7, 0.606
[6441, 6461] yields -2.2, 0.626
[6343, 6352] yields 1.0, 0.503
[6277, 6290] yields 0.2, 0.555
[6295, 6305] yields -2.4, 0.699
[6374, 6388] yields 0.7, 0.533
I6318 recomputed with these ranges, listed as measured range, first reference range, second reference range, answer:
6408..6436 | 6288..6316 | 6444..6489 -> 0.9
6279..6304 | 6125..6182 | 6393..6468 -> -1.7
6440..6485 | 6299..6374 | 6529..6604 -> -3.4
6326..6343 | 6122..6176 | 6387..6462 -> 0.2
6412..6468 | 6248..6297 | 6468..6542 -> -2.3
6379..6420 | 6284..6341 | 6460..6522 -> 0.1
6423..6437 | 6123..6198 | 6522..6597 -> -1.6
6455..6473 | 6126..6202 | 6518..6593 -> -0.3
